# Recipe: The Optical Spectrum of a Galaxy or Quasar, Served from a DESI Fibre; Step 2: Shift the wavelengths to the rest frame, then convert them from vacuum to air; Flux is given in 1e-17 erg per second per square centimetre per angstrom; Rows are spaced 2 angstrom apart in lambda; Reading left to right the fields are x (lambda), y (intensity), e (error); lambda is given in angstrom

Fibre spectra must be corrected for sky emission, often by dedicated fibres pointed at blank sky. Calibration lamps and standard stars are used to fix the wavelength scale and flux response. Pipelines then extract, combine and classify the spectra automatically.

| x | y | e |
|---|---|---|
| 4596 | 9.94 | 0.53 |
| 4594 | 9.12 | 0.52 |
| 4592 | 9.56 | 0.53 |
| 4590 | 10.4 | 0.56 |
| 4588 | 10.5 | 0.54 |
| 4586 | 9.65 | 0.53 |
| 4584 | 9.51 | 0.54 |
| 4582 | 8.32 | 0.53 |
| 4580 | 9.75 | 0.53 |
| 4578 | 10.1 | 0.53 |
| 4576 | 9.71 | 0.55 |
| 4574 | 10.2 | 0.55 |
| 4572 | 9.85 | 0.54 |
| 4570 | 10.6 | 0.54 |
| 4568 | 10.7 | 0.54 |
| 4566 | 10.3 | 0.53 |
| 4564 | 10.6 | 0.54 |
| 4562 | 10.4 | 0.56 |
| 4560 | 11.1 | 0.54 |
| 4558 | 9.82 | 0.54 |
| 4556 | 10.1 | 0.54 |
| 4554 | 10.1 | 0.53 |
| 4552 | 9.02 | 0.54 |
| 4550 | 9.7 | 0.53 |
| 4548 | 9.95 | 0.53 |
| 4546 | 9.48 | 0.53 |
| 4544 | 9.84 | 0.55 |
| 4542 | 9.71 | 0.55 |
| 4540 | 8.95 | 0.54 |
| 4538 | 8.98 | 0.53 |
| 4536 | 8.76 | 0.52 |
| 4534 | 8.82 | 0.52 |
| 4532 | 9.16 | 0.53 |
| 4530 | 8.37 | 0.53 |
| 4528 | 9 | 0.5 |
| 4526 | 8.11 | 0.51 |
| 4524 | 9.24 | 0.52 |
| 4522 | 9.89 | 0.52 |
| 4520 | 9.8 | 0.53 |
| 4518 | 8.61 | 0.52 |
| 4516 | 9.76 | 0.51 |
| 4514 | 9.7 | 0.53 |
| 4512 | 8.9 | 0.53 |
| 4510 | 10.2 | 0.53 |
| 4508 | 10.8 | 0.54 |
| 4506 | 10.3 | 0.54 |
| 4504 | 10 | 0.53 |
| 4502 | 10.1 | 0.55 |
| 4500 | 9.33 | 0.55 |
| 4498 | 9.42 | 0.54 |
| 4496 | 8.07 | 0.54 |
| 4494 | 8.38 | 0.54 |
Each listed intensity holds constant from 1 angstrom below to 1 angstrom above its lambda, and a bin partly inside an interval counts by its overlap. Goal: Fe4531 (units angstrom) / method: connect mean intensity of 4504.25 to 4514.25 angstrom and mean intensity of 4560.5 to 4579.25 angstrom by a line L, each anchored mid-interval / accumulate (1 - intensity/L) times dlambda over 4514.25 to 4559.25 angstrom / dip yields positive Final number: 3.5 angstrom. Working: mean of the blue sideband 10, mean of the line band 9.34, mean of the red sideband 10.3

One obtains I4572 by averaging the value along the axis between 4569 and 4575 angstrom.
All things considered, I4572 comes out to 10.2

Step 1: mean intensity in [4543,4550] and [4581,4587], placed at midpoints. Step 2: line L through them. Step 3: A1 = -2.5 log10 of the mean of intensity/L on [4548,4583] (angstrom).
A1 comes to -0.06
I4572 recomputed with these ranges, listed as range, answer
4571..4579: 9.96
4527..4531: 8.68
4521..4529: 9.06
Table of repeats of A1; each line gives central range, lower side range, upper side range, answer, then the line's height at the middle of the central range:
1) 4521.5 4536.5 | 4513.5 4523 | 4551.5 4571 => 0.10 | 9.73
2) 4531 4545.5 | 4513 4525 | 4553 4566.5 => 0.08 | 9.9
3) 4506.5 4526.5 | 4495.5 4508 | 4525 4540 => -0.04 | 9.25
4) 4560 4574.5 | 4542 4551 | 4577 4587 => -0.09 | 9.58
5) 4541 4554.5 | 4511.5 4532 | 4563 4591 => -0.01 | 9.55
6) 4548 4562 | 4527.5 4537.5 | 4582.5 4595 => -0.09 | 9.19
